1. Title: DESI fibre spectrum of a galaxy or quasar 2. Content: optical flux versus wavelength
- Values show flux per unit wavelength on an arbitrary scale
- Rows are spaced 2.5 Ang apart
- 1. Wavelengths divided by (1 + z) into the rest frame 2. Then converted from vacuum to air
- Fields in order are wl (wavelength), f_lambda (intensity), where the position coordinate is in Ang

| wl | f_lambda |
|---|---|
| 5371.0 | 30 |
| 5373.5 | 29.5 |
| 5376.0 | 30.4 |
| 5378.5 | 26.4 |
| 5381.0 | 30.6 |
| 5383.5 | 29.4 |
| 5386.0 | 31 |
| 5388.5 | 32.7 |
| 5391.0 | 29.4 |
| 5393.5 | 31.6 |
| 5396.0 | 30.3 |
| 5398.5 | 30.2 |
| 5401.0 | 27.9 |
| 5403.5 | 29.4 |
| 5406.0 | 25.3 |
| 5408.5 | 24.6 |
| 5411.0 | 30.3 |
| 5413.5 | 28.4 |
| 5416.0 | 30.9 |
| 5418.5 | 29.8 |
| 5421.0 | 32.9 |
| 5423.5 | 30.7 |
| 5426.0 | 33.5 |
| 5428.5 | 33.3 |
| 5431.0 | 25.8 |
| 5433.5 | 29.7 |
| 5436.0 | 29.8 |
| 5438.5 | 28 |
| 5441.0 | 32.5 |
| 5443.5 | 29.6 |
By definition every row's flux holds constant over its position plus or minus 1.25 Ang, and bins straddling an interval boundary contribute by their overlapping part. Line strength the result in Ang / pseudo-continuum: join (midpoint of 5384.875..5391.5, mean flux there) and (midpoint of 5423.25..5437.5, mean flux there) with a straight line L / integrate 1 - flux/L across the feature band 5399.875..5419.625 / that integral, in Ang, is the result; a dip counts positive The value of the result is 1.6 Ang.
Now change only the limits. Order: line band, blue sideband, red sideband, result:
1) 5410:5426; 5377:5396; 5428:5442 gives -0.5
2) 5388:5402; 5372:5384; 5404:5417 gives -0.8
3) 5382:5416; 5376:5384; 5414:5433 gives 0.5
